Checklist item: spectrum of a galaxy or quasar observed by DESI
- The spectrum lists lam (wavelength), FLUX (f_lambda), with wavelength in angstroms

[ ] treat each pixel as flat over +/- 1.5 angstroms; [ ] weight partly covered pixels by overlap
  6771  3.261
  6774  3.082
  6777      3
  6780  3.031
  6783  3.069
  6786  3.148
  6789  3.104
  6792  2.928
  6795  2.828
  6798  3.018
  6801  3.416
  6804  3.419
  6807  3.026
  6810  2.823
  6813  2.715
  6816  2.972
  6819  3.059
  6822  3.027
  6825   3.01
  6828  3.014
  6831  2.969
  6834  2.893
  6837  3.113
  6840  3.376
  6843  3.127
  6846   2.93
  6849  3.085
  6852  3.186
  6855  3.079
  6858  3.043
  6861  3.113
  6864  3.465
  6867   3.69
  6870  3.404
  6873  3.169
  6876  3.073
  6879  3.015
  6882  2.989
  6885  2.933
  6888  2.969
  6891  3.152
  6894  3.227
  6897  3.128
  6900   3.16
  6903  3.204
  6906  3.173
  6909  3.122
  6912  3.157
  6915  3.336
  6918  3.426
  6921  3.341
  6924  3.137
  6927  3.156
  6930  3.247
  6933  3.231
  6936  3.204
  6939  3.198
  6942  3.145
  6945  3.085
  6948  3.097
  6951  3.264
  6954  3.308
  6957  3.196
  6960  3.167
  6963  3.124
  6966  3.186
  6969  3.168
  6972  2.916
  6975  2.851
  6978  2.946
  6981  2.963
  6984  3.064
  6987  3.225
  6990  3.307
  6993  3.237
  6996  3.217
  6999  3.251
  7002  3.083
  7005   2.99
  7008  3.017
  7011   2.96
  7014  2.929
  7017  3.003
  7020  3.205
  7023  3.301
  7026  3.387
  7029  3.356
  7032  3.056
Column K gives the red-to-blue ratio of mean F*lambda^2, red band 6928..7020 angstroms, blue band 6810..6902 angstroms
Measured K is 1.0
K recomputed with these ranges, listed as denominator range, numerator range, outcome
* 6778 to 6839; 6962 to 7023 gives 1.07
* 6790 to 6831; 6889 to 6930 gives 1.09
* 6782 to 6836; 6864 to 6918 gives 1.08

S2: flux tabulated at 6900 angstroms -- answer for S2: 3.16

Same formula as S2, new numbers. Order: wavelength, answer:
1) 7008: 3.017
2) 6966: 3.186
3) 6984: 3.064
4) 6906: 3.173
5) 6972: 2.916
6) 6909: 3.122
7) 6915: 3.336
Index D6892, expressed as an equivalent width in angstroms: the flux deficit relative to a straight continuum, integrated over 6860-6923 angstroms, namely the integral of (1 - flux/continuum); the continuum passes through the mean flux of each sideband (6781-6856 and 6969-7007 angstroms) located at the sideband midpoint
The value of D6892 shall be -2.7 angstroms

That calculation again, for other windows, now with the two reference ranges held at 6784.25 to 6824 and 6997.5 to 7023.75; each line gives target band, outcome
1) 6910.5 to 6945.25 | -1.9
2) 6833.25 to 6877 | -2.0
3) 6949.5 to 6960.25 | -0.6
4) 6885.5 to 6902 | -0.3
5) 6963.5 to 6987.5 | 0.3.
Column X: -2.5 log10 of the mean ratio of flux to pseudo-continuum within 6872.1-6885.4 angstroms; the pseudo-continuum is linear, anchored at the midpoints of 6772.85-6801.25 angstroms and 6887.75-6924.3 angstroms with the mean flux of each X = 0.05 mag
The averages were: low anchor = 3.05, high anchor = 3.2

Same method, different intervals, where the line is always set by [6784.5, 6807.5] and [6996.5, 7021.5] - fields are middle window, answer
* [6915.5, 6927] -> -0.07 mag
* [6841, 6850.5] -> 0.01 mag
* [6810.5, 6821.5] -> 0.07 mag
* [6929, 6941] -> -0.05 mag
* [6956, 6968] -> -0.03 mag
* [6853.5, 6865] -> -0.02 mag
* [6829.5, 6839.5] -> 0.03 mag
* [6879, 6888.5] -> 0.04 mag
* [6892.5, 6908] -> -0.03 mag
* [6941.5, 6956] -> -0.04 mag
